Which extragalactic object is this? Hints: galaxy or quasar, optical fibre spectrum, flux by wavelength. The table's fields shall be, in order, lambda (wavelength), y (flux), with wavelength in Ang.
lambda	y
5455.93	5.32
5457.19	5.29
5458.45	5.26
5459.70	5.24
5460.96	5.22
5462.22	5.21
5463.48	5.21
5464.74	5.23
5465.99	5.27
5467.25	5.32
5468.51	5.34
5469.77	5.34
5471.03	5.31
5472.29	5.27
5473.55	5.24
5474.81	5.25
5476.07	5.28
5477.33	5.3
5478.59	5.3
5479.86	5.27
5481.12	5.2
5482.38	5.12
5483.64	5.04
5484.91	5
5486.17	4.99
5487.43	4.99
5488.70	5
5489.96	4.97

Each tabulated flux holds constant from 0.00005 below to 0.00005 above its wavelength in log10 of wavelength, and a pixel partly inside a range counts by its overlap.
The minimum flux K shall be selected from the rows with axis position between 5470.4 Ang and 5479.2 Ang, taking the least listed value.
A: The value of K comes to 5.24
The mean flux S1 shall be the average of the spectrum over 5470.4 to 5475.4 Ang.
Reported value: 5.27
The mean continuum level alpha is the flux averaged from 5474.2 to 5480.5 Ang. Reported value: 5.28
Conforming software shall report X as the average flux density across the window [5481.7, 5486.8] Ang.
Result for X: 5.04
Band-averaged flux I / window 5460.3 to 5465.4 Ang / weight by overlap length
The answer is 5.22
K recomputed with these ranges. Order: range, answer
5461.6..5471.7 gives 5.21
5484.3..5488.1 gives 4.99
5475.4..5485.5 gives 5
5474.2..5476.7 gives 5.25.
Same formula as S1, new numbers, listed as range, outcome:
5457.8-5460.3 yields 5.26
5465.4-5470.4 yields 5.31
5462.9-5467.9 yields 5.26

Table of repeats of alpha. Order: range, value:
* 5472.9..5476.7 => 5.26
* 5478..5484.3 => 5.18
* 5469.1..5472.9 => 5.31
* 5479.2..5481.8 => 5.22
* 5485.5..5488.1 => 4.99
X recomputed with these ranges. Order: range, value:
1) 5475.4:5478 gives 5.3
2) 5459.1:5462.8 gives 5.22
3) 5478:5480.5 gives 5.27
